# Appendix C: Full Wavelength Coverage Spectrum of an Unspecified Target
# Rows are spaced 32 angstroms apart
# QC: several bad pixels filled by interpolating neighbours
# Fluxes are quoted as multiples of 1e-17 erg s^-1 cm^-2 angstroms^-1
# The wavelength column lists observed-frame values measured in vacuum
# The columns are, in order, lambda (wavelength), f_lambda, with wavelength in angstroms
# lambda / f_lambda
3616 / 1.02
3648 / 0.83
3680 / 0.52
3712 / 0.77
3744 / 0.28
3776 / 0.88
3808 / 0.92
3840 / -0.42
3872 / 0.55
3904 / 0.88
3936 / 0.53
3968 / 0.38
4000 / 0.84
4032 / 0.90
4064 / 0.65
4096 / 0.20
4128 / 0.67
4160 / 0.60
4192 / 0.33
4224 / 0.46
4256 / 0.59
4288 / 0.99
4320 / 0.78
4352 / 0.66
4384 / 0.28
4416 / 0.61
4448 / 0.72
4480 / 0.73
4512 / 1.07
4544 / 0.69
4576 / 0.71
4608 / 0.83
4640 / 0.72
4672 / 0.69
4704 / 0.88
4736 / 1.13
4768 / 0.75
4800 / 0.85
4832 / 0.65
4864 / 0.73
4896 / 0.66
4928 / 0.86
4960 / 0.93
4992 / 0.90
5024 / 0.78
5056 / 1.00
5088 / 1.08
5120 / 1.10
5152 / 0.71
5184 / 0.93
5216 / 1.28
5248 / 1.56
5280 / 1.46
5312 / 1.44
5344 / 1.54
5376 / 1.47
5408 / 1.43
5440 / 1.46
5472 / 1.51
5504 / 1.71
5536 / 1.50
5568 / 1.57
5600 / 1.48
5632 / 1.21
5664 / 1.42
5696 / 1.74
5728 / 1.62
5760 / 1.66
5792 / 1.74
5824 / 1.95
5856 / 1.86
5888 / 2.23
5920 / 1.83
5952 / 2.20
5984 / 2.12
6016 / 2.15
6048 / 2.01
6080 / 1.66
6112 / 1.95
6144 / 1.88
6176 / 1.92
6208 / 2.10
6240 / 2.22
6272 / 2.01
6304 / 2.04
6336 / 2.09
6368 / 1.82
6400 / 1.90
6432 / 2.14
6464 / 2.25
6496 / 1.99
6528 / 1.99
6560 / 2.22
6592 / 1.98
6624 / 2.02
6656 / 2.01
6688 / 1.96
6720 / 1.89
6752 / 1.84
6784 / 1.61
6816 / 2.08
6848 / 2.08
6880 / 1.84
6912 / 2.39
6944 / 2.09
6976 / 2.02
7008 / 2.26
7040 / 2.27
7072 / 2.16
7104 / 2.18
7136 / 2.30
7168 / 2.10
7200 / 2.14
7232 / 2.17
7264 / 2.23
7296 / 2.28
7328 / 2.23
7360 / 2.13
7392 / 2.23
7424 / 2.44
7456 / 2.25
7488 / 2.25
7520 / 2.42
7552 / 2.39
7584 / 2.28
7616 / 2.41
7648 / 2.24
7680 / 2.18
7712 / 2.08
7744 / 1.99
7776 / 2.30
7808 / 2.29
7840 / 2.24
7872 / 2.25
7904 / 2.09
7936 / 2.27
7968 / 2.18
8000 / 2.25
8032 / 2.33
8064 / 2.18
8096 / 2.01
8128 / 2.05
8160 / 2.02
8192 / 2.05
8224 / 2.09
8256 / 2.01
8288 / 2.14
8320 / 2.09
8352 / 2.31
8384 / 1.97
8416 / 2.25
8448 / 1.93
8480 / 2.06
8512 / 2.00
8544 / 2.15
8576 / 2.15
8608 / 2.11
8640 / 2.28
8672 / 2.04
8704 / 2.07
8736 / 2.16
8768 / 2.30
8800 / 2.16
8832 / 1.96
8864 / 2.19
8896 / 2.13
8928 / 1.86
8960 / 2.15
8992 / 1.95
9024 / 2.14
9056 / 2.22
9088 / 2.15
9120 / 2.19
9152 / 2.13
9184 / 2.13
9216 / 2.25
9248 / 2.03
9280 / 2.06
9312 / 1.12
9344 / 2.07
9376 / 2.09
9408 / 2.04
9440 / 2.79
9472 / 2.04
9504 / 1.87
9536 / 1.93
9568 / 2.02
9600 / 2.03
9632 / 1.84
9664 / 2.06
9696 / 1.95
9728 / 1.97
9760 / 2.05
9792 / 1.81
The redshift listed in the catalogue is 0.31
